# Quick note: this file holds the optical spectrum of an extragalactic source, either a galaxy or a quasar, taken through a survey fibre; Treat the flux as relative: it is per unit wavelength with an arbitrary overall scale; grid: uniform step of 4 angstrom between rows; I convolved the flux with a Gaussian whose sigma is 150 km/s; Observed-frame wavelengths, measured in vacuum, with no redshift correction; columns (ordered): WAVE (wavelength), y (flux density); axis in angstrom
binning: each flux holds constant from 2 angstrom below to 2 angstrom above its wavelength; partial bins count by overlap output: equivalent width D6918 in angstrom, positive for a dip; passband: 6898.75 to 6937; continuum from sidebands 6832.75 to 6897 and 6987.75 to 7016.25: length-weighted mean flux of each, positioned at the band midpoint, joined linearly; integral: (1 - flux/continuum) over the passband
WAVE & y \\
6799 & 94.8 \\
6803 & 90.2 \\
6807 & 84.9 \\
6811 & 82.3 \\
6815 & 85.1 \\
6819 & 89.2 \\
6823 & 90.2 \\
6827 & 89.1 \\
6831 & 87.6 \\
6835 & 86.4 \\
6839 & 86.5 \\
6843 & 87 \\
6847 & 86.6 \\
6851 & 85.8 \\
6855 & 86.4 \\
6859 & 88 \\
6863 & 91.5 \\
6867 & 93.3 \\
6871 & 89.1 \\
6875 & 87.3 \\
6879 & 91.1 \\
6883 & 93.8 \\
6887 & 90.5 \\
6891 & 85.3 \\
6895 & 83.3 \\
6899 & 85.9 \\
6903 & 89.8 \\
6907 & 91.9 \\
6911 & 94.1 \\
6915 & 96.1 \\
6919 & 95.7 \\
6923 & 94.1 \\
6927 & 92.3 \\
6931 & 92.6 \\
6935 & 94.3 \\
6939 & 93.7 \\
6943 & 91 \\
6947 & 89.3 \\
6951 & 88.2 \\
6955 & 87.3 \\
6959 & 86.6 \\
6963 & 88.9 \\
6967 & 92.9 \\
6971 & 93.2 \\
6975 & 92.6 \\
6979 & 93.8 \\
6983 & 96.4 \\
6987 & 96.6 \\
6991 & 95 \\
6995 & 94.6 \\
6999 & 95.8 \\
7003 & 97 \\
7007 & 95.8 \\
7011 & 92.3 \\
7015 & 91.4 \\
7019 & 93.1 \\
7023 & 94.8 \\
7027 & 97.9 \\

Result -0.9 angstrom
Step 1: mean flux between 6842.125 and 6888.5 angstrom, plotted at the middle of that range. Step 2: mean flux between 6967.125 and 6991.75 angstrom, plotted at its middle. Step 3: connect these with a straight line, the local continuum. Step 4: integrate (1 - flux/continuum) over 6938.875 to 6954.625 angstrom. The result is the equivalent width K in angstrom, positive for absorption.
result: 0.5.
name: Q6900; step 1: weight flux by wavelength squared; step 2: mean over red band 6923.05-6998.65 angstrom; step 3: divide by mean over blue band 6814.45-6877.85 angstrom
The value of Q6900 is 1.1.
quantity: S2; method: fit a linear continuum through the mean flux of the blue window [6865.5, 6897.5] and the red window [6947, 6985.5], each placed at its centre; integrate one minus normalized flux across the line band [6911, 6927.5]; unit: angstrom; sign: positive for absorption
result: -0.9 angstrom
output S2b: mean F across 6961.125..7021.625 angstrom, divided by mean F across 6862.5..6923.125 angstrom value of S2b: 1.04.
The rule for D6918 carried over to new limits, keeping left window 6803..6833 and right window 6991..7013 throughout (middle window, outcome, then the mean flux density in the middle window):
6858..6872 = -0.2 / 90.8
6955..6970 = 0.6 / 89.4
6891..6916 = 0.4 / 89.6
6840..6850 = 0.2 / 86.7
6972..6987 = -0.1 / 94.5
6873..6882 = 0.0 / 89.7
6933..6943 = -0.1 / 93.4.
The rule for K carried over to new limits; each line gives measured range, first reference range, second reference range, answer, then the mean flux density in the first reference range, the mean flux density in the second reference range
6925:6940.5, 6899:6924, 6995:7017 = 0.02 angstrom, 93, 94.5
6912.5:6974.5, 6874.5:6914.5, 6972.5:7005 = 0.47 angstrom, 89.6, 95.2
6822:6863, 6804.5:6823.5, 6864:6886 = 0.40 angstrom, 86.1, 90.9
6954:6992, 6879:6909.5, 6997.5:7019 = 0.10 angstrom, 88.9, 94.3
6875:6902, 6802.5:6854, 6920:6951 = 0.49 angstrom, 86.9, 92.3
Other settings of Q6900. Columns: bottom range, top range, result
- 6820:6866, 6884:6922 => 1.05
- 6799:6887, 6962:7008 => 1.11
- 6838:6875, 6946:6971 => 1.04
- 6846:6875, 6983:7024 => 1.11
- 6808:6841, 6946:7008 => 1.11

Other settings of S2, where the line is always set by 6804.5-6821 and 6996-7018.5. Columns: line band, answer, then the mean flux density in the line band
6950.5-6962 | 0.6 angstrom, 87.4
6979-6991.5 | -0.3 angstrom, 95.8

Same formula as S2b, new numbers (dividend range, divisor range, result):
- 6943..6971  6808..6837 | 1.03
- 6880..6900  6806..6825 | 1.02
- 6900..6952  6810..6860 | 1.06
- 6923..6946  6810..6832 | 1.06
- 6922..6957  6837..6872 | 1.04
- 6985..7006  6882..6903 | 1.09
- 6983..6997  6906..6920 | 1.01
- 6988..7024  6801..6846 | 1.08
